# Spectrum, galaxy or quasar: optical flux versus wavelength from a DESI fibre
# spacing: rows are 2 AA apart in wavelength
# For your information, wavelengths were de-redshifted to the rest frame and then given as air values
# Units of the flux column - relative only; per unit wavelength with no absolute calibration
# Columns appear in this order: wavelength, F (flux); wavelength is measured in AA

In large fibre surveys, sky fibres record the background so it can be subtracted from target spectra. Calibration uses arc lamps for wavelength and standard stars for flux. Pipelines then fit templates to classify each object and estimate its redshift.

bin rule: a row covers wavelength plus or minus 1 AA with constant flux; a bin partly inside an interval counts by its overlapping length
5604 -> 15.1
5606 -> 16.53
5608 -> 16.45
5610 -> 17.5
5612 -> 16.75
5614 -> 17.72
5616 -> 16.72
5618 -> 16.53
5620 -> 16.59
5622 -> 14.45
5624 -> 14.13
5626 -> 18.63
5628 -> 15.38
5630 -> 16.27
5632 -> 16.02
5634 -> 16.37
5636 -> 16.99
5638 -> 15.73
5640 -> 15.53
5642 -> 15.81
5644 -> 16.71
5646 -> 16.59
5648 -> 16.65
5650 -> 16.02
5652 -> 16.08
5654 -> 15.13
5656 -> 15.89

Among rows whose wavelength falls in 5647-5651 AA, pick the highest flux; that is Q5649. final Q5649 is 16.65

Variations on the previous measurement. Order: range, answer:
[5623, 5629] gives 18.63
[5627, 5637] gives 16.99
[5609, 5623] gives 17.72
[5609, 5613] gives 17.5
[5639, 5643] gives 15.81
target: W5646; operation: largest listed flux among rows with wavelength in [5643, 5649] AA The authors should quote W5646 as 16.71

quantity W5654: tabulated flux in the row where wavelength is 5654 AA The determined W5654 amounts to 15.13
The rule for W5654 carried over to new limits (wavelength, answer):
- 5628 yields 15.38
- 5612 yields 16.75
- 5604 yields 15.1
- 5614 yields 17.72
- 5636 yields 16.99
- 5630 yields 16.27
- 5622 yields 14.45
